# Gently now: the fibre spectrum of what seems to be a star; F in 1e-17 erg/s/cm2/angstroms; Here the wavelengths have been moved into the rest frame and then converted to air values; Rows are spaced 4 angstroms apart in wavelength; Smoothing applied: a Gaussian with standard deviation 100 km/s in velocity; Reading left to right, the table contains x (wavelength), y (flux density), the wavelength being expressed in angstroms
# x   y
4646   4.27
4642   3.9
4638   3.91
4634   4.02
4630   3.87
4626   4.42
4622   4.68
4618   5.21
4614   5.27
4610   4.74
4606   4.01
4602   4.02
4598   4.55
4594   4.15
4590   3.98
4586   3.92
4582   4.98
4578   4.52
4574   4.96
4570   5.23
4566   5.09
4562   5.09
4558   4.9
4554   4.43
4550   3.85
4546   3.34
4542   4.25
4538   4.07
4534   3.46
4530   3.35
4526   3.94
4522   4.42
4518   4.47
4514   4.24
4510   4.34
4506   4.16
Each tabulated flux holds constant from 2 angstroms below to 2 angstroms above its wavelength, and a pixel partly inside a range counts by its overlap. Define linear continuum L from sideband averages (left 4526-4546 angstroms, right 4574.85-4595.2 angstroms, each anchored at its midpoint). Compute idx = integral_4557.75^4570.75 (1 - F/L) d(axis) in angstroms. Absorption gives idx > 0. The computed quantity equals -3.1 angstroms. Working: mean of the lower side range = 3.75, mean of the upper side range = 4.35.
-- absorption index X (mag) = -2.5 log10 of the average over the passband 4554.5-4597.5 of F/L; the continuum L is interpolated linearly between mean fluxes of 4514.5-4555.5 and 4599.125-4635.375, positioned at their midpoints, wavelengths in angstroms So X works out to -0.11 mag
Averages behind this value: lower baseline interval 3.96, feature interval 4.67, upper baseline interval 4.48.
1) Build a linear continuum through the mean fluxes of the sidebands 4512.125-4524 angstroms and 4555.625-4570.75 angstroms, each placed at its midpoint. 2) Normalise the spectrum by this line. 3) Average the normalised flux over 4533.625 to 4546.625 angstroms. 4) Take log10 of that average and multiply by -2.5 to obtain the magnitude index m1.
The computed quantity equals 0.213 mag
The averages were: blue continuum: 4.38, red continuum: 5.05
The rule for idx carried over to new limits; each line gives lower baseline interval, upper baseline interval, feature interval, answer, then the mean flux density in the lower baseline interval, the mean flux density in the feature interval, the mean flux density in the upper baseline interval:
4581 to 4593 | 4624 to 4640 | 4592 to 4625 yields -3.5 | 4.22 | 4.57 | 4.05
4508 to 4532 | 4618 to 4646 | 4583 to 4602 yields 0.0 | 4.13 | 4.18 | 4.22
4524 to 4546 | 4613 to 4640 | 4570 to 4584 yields -2.7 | 3.77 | 4.88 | 4.45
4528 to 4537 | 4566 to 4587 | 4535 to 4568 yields -2.4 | 3.48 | 4.35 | 4.8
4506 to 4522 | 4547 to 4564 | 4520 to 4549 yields 3.8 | 4.33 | 3.83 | 4.5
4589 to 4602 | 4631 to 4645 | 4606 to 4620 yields -2.8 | 4.21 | 4.92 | 3.96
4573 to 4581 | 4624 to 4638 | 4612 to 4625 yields -2.4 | 4.74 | 5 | 4.08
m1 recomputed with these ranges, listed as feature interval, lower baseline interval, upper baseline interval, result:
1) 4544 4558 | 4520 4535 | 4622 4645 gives -0.04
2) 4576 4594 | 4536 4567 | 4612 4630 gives 0.06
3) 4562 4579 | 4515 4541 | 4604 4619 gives -0.14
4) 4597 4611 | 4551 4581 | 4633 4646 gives 0.03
